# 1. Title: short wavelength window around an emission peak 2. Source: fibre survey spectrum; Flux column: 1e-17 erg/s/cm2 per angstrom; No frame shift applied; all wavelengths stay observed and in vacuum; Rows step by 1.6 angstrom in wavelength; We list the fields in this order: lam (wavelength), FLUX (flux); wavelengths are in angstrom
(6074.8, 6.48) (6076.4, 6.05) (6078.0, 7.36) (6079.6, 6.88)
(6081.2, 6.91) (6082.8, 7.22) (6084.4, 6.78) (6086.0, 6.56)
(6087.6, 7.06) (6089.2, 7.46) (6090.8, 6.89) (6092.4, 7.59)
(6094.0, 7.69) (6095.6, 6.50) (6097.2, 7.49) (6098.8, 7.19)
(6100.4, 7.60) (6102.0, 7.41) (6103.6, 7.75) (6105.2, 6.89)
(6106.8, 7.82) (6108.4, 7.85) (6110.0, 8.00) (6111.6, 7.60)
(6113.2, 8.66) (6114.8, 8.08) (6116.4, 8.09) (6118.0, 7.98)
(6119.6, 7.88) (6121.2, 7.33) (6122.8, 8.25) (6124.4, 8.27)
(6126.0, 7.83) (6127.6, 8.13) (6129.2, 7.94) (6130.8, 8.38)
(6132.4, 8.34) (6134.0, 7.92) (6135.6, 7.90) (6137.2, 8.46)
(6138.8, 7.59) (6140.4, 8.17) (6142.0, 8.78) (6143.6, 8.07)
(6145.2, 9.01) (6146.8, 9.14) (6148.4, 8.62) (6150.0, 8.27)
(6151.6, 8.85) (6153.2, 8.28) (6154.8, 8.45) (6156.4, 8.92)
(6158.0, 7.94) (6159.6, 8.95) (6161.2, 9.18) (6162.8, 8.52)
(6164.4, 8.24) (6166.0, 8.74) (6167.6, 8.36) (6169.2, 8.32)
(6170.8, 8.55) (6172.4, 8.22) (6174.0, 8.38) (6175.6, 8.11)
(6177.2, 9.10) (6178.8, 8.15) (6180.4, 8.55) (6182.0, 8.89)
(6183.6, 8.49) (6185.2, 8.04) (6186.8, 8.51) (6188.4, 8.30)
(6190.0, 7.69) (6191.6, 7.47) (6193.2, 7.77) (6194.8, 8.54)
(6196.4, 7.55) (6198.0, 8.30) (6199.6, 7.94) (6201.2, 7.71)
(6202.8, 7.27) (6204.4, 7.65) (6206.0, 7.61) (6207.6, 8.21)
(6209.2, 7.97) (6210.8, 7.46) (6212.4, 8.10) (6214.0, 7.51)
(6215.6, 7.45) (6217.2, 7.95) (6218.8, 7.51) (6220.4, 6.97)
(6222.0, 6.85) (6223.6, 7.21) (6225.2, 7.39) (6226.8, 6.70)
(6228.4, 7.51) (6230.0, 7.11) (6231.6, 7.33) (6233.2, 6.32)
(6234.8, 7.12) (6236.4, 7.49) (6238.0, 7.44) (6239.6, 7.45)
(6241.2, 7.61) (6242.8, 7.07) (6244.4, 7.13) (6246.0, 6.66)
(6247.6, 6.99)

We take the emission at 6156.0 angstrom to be Mg II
